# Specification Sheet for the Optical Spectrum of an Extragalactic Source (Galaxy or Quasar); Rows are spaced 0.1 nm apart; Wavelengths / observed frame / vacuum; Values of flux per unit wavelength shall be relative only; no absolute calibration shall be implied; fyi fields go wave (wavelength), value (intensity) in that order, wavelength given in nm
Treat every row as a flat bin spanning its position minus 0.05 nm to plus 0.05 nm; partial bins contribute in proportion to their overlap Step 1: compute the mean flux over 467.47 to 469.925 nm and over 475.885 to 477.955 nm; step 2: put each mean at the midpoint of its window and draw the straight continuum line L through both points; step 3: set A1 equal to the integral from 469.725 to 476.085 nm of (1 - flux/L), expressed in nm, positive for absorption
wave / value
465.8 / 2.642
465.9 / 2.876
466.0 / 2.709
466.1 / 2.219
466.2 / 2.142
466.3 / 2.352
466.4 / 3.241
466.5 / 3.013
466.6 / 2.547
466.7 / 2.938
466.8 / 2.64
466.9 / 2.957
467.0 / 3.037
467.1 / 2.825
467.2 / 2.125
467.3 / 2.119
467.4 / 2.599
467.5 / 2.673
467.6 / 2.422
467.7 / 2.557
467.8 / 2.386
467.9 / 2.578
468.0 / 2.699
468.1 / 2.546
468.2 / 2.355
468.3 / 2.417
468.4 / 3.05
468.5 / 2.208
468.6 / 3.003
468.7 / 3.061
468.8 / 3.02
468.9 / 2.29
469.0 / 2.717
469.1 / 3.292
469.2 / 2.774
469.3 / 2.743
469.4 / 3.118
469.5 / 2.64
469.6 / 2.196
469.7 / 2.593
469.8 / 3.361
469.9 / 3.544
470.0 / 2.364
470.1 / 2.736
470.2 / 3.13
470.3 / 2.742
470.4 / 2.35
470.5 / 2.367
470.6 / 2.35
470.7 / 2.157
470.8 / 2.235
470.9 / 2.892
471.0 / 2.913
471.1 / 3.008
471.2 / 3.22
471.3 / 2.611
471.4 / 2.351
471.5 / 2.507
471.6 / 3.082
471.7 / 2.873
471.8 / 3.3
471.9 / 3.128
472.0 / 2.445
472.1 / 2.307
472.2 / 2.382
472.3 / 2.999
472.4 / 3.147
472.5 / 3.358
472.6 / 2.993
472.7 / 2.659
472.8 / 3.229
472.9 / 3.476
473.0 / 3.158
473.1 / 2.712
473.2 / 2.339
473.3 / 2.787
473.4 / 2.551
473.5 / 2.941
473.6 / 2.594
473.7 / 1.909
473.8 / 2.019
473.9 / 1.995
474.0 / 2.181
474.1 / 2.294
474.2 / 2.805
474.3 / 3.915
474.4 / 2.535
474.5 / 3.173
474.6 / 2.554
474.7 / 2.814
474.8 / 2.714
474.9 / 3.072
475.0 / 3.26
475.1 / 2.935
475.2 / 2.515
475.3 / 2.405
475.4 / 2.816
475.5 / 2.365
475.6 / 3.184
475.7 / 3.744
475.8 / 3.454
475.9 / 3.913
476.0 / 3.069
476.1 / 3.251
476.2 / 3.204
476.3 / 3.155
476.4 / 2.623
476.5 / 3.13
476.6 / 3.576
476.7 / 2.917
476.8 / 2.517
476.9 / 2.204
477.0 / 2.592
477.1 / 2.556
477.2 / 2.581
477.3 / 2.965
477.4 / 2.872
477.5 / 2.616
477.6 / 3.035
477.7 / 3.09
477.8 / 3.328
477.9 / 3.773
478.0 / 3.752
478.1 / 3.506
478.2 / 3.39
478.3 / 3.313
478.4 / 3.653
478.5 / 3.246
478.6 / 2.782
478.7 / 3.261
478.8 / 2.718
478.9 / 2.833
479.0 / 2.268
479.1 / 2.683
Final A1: 0.10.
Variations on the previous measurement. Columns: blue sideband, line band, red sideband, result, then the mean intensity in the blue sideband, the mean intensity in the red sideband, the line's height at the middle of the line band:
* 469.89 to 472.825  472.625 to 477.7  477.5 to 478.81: 0.36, 2.77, 3.29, 3.06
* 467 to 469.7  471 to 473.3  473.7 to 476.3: -0.09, 2.64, 2.87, 2.77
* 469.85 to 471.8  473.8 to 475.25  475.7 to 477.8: 0.08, 2.72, 2.99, 2.89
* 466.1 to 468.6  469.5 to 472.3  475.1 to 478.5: 0.06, 2.6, 3.06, 2.77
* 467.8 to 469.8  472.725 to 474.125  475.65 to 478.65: 0.16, 2.71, 3.13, 2.94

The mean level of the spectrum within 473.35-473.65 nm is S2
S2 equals 2.7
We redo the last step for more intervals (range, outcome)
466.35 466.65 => 2.93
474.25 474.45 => 3.23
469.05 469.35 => 2.94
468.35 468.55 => 2.63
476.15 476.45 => 2.99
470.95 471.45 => 2.82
